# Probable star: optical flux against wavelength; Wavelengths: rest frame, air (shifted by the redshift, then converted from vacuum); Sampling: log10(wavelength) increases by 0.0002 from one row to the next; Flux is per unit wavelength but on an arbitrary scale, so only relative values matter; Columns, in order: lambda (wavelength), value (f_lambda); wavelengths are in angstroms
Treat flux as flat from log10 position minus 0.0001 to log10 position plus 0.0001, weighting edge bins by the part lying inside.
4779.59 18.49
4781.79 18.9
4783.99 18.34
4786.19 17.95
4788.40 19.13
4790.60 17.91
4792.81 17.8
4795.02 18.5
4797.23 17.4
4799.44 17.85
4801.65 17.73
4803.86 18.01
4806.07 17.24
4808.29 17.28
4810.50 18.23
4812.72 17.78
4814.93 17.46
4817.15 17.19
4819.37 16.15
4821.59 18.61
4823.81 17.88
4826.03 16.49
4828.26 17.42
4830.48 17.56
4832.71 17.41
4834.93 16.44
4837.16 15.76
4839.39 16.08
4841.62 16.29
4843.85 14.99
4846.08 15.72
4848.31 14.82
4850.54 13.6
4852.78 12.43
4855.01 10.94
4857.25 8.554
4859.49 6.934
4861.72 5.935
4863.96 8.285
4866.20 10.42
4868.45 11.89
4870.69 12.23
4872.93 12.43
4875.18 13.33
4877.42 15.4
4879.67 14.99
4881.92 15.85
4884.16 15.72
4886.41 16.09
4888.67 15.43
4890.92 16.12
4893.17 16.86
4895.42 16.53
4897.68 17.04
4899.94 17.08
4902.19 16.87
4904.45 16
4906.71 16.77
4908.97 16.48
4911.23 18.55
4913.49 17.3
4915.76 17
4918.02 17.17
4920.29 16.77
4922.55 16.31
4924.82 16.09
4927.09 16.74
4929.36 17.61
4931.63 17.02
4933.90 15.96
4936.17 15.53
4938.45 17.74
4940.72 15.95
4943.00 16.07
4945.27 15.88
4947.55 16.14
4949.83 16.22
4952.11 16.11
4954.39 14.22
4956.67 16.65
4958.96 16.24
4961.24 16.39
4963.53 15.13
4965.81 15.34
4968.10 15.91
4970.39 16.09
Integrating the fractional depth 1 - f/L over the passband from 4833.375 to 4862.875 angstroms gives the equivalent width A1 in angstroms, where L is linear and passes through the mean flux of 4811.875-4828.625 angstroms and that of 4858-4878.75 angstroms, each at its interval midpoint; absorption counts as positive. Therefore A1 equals 1.6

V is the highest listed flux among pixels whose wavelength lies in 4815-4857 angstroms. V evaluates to 18.61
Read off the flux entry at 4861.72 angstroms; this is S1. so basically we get 5.935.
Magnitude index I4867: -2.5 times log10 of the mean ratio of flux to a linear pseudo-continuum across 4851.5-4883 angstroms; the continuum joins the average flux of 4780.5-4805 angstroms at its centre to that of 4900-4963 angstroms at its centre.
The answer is 0.45 mag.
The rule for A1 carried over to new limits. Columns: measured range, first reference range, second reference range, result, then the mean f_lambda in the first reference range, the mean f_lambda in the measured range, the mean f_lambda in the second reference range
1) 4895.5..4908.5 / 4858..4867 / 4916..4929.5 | -2.9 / 7.84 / 16.7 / 16.7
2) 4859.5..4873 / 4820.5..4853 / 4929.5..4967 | 5.4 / 16.2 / 9.76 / 16.1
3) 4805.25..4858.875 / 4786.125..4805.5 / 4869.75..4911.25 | 4.2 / 18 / 15.8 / 15.7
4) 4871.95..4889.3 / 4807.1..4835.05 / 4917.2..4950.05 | 2.1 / 17.4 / 14.9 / 16.5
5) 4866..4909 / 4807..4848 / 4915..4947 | 3.7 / 16.9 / 15.2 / 16.5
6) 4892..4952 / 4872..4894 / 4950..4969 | -4.5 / 15.2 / 16.7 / 15.8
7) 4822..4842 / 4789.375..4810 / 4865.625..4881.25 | -1.5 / 17.8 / 16.9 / 13.1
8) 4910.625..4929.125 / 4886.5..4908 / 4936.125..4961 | -0.7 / 16.5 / 17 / 16.1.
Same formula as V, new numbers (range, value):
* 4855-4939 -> 18.55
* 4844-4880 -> 15.72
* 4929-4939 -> 17.74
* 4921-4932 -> 17.61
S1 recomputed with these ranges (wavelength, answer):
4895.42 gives 16.53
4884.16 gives 15.72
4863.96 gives 8.285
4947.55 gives 16.14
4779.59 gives 18.49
